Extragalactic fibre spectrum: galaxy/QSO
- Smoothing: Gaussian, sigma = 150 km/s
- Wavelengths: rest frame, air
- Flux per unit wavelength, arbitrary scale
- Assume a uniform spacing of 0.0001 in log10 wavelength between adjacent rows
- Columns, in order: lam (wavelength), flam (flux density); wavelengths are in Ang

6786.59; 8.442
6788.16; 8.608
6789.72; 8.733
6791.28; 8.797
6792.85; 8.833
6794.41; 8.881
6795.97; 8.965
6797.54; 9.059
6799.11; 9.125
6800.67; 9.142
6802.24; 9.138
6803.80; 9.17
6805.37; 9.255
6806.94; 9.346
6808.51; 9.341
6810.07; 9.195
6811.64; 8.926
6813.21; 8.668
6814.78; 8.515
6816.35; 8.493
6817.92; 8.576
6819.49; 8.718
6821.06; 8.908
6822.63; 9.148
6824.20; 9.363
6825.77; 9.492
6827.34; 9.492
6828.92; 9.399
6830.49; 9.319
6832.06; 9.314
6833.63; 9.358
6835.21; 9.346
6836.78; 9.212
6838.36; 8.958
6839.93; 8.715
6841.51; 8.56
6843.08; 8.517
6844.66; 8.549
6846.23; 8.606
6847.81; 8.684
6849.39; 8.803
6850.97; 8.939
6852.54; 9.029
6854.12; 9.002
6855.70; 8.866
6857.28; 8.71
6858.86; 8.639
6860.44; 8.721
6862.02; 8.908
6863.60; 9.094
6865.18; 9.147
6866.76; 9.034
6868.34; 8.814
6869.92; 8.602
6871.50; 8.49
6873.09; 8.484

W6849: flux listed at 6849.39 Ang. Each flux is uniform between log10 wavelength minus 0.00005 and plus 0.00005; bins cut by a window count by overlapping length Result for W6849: 8.803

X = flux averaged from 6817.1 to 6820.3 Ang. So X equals 8.65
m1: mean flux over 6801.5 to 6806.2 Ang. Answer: 9.19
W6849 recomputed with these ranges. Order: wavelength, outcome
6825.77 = 9.492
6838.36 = 8.958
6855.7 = 8.866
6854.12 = 9.002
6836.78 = 9.212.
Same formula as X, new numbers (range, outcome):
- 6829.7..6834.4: 9.35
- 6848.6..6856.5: 8.93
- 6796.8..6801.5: 9.1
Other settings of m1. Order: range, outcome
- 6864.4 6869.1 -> 9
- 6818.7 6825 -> 9.04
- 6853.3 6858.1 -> 8.85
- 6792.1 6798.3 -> 8.94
